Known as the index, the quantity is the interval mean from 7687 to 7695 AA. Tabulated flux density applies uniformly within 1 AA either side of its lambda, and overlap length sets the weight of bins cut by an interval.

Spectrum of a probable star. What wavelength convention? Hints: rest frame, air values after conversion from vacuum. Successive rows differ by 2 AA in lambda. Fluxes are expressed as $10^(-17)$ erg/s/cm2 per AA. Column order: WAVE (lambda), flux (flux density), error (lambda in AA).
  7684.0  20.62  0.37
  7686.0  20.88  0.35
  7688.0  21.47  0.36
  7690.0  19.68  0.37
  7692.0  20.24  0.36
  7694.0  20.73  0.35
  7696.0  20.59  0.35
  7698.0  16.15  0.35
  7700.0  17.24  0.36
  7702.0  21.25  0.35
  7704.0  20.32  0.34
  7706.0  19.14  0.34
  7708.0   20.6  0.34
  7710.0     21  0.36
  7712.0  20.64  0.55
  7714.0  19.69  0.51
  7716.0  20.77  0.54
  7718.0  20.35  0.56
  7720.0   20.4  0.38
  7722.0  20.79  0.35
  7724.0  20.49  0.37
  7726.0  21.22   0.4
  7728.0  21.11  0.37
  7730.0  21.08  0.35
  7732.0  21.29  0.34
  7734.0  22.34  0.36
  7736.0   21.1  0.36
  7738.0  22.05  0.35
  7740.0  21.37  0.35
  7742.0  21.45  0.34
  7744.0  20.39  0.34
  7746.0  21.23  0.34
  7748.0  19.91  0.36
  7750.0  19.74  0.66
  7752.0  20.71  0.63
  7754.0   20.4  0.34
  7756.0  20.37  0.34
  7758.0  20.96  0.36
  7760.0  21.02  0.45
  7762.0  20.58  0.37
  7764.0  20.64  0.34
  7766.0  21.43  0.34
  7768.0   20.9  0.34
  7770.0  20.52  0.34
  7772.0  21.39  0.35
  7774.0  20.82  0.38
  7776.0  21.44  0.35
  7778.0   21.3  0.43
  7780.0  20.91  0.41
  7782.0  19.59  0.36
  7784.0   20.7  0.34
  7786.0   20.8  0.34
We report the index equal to 20.5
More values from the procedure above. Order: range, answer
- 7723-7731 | 21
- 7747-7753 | 20.1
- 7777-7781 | 21.1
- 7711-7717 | 20.4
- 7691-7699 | 19.4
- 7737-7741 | 21.7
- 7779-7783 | 20.2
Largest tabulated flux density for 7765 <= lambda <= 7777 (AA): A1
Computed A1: 21.44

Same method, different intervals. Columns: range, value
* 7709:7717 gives 21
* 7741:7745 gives 21.45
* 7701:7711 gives 21.25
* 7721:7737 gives 22.34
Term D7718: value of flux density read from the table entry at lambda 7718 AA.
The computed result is 20.35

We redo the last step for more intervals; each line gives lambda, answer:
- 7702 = 21.25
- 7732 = 21.29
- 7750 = 19.74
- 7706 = 19.14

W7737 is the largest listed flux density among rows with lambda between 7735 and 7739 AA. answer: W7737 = 22.05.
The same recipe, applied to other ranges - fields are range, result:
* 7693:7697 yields 20.73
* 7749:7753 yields 20.71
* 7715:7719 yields 20.77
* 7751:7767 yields 21.43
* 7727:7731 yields 21.11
